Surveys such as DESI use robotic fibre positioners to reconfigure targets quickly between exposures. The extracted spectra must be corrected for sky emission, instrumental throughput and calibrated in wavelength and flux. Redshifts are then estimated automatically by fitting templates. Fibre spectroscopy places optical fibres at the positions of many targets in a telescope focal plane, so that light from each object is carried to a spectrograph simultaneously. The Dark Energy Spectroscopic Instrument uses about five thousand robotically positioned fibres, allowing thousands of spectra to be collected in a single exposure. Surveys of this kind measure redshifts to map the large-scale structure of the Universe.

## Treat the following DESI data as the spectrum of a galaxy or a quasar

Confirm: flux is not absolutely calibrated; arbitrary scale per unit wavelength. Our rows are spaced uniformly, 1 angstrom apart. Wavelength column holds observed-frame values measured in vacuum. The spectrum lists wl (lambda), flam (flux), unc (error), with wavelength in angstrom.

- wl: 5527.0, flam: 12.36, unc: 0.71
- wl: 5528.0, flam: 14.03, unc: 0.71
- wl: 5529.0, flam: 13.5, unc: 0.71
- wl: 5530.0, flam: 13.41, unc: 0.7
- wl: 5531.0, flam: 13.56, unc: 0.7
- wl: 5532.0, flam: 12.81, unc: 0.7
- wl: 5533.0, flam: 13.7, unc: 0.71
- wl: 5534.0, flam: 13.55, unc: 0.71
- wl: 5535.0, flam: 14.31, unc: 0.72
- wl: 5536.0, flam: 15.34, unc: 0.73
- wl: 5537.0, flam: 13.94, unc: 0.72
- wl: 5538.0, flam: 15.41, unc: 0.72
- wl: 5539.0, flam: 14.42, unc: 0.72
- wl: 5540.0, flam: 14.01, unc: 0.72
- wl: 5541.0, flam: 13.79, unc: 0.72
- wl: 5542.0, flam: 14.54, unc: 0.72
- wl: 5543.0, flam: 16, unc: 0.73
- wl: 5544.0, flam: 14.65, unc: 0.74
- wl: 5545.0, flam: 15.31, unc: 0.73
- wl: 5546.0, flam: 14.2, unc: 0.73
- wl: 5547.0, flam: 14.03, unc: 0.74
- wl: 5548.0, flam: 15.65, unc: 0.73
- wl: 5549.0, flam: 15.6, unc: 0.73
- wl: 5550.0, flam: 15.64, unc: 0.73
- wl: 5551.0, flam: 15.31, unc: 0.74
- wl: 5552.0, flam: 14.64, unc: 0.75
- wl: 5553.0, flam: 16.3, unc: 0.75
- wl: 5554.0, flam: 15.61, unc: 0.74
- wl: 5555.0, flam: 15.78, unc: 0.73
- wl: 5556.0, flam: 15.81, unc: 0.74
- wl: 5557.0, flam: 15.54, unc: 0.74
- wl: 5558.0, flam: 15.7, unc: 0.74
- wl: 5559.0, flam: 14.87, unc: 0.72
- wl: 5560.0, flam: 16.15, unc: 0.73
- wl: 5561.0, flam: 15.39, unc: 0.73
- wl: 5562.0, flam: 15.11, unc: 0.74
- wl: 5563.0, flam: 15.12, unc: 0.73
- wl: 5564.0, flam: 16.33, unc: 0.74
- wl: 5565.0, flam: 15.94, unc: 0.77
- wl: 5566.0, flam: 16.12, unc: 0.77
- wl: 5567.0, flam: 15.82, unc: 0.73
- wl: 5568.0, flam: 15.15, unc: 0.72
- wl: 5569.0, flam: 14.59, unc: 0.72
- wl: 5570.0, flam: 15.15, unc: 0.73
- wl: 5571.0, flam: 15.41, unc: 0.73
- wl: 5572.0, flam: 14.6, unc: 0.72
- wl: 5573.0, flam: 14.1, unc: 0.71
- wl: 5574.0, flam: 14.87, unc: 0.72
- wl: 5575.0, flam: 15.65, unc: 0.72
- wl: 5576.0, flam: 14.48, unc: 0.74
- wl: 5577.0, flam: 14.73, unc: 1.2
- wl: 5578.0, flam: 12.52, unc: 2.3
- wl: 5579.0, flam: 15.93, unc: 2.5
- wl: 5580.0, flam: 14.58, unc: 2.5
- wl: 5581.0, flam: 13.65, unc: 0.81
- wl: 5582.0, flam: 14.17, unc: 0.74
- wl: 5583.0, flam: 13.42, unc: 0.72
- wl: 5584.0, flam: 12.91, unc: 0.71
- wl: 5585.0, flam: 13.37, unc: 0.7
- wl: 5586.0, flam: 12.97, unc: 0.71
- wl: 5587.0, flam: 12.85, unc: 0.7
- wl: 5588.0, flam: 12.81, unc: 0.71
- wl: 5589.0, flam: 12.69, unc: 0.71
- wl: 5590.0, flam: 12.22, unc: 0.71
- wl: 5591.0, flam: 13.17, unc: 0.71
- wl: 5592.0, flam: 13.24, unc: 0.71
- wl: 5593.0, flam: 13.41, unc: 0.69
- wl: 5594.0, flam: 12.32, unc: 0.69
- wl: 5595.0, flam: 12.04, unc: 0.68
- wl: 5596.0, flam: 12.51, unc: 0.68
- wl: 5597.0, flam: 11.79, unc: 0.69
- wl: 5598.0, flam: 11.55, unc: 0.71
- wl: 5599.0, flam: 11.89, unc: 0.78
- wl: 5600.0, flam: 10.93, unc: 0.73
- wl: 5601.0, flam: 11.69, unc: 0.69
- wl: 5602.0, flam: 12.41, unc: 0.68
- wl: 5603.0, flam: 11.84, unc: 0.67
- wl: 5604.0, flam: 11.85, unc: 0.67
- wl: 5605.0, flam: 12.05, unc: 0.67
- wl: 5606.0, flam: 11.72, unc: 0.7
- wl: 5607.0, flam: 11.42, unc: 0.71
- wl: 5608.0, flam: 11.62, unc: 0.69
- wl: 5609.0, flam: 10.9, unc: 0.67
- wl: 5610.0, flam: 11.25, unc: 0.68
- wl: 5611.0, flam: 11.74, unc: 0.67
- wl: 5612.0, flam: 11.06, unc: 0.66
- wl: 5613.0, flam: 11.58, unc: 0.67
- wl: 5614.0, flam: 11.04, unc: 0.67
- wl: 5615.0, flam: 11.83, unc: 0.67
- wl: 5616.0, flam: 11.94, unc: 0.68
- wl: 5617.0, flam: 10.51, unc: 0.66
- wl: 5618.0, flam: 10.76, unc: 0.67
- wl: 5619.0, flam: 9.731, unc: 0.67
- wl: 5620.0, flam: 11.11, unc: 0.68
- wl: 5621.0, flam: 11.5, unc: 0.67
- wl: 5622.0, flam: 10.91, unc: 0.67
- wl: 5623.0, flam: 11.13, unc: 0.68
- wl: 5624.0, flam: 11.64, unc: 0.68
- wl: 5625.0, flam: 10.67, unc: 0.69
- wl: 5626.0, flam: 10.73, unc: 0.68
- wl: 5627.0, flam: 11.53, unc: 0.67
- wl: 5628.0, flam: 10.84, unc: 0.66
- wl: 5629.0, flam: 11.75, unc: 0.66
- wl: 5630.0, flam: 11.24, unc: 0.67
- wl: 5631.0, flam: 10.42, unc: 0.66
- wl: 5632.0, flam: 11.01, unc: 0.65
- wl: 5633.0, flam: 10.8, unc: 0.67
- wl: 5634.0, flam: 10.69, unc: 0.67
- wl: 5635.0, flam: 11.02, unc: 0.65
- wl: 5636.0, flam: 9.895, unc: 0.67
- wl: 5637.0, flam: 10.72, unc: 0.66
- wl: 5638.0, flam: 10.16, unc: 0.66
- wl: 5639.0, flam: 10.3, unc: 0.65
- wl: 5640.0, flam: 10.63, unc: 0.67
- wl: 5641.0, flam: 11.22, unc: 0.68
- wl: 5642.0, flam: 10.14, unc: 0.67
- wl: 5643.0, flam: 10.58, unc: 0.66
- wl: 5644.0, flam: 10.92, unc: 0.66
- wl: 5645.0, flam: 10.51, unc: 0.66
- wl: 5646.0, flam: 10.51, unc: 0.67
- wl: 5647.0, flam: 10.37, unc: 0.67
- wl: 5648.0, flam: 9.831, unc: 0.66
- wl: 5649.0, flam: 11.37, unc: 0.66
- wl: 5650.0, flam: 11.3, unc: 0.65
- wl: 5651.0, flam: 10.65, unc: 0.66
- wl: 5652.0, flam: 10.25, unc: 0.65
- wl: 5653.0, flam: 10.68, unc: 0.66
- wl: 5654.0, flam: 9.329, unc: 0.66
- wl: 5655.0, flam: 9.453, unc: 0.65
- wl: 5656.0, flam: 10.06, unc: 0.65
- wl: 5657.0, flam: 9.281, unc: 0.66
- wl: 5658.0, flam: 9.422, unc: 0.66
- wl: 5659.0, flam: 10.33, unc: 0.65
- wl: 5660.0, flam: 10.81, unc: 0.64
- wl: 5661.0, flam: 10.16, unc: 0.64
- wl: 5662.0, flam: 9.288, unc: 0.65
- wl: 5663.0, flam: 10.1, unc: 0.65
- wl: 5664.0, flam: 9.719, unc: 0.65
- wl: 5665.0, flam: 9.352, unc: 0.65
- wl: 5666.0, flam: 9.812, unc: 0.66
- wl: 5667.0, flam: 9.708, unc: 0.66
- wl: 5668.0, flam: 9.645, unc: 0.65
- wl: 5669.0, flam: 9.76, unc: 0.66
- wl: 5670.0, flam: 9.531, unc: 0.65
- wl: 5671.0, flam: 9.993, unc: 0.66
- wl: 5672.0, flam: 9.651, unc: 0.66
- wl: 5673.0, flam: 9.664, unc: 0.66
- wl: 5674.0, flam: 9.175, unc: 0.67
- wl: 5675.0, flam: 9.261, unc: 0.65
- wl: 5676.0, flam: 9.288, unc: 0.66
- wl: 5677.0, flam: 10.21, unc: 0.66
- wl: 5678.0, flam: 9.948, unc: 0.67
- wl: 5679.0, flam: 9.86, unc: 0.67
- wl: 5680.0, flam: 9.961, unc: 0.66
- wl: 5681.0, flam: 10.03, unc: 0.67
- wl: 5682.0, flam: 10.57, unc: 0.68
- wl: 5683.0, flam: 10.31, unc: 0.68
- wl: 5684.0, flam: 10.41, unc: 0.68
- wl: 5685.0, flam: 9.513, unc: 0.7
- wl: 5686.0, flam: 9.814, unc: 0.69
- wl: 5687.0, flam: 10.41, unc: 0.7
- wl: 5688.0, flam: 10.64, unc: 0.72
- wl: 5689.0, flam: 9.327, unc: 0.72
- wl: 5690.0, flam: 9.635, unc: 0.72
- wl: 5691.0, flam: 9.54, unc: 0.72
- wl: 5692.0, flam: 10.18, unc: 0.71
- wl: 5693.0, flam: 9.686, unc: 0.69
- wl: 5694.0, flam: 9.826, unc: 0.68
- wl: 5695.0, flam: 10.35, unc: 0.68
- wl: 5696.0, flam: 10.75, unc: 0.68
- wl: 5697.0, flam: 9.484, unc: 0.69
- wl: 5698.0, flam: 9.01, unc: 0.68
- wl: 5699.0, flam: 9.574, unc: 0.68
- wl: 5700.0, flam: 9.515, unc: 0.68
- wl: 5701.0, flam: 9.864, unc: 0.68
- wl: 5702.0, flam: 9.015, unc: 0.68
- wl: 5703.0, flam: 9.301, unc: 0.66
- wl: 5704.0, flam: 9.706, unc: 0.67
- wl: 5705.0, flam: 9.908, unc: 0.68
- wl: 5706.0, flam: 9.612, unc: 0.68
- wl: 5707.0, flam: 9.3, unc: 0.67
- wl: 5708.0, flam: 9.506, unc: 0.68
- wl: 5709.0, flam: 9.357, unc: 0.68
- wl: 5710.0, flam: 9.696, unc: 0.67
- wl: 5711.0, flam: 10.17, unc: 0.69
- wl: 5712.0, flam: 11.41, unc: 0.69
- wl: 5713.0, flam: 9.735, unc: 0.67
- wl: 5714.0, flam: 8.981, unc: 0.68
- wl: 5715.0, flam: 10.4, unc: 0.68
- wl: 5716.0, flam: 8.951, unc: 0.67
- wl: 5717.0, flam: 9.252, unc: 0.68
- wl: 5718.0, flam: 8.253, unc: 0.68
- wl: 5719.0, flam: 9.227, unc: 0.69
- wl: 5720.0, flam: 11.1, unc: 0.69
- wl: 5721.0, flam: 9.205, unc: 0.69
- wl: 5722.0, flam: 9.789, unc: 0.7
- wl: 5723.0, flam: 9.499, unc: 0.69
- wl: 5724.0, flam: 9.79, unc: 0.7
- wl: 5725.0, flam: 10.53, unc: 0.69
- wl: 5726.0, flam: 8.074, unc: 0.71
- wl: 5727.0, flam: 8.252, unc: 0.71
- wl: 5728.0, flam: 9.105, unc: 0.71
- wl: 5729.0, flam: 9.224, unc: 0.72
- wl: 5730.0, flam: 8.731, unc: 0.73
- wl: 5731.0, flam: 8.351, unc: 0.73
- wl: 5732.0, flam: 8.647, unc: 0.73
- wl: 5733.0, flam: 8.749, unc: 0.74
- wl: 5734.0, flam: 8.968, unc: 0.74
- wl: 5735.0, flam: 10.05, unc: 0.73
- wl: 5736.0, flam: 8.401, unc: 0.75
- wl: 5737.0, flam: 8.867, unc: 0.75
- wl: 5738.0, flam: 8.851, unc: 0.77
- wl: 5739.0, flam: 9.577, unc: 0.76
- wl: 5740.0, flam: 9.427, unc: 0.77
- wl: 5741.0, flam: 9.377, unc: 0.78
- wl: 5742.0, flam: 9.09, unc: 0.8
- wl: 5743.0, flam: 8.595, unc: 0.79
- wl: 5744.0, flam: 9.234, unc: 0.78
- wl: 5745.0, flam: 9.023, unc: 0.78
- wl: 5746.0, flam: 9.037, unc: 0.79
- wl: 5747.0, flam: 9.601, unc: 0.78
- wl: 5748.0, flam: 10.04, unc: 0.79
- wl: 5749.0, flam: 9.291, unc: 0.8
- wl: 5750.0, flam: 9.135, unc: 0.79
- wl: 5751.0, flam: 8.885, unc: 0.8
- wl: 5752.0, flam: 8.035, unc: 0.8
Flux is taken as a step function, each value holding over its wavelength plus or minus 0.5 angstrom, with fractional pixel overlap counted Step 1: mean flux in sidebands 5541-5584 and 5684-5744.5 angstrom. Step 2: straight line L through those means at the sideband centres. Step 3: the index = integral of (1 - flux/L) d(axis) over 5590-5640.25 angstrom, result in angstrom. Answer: 6.7 angstrom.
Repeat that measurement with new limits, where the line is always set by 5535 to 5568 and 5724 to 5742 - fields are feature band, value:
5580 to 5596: 1.1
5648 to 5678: 4.0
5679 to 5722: 1.5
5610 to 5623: 1.9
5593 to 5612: 2.4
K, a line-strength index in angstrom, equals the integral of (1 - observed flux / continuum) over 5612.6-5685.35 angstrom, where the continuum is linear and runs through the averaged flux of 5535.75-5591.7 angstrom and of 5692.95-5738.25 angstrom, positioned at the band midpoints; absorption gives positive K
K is 8.4 angstrom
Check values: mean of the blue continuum 14.7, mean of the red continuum 9.44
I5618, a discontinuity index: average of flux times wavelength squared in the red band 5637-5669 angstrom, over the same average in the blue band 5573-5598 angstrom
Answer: 0.8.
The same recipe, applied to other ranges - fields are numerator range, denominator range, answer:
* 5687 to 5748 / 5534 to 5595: 0.68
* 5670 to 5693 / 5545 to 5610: 0.74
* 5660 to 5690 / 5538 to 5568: 0.67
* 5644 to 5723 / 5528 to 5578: 0.69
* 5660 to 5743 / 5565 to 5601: 0.73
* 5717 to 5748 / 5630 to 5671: 0.92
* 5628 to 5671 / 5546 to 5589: 0.72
